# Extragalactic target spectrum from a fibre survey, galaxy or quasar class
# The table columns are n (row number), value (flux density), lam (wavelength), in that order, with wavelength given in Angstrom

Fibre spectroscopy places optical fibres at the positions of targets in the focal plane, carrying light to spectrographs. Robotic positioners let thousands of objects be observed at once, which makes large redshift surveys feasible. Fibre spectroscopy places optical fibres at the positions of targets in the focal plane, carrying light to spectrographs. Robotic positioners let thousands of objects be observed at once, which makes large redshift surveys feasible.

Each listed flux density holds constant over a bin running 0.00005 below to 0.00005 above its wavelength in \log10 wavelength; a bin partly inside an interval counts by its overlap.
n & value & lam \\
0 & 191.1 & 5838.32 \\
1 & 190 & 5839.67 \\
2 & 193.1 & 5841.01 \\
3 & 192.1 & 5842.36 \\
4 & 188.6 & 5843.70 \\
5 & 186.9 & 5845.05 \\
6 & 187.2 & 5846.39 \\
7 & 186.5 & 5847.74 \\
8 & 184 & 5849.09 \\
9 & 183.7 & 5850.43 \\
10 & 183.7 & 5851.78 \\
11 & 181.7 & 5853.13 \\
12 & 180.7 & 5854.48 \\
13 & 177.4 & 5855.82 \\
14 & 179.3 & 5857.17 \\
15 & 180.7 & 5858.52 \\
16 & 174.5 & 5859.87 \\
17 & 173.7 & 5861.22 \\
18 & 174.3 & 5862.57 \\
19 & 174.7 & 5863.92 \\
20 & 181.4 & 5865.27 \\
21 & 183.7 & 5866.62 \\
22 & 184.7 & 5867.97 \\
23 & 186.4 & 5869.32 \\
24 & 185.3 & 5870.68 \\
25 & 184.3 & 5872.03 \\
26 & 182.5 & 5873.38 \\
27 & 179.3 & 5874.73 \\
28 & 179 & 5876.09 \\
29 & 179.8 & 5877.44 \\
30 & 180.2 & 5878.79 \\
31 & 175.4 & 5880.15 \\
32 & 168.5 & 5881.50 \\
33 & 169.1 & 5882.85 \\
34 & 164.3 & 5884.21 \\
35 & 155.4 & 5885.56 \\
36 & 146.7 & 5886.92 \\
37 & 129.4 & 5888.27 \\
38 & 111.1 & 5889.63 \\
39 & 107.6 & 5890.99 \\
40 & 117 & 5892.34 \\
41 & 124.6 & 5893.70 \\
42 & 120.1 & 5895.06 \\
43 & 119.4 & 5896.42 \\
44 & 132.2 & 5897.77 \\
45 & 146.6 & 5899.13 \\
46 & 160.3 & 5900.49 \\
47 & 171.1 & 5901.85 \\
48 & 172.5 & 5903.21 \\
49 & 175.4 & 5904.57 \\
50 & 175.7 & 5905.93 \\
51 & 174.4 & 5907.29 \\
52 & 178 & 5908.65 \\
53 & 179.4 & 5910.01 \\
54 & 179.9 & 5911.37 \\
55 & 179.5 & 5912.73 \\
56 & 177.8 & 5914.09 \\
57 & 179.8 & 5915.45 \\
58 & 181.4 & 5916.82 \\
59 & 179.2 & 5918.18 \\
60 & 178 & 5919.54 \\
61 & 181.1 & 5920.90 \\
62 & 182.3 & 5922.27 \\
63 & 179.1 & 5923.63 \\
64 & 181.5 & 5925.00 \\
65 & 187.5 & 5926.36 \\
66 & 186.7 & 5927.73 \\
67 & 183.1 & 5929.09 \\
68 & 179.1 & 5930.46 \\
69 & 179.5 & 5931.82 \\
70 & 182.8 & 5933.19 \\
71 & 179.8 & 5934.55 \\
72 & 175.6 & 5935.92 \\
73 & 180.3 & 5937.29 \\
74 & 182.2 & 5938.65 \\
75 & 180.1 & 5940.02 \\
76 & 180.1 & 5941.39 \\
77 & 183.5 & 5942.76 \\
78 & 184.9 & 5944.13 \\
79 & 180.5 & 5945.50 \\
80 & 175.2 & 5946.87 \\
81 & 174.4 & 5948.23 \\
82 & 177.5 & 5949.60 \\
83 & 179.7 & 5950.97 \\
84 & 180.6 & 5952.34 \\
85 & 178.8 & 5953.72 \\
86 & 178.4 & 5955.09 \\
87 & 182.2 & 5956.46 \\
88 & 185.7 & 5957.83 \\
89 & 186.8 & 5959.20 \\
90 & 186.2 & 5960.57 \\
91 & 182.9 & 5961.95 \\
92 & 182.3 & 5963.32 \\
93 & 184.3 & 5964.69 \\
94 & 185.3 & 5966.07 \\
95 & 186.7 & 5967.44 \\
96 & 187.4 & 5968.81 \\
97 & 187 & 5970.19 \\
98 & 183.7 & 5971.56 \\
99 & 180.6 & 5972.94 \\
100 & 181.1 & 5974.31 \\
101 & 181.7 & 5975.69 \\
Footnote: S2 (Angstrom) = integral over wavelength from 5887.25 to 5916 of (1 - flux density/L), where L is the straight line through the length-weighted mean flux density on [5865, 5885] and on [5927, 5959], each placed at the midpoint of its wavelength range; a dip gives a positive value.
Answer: 4.3 Angstrom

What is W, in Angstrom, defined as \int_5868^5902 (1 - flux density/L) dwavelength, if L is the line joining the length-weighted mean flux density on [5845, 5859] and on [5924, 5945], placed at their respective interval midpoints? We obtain 5.0 Angstrom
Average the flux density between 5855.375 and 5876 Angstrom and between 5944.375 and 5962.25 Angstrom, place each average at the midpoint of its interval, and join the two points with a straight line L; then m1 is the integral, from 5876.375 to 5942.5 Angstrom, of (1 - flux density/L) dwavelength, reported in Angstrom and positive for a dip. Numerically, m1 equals 5.0 Angstrom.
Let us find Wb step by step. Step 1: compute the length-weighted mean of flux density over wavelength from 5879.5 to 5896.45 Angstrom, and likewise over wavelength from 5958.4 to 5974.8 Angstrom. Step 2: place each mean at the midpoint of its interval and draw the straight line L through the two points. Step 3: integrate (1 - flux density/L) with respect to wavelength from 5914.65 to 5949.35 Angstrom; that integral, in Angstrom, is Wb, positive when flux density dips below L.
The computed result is -3.4 Angstrom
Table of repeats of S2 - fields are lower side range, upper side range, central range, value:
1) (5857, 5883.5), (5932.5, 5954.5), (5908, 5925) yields 0.0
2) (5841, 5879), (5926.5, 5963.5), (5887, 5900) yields 4.1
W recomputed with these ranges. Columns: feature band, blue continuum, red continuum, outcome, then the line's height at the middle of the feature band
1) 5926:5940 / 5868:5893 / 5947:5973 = -0.5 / 176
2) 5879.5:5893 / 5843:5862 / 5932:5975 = 2.8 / 182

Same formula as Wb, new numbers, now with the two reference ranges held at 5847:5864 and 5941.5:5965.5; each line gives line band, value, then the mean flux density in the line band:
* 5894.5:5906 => 1.83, 152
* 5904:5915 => 0.19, 178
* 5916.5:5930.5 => -0.08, 182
